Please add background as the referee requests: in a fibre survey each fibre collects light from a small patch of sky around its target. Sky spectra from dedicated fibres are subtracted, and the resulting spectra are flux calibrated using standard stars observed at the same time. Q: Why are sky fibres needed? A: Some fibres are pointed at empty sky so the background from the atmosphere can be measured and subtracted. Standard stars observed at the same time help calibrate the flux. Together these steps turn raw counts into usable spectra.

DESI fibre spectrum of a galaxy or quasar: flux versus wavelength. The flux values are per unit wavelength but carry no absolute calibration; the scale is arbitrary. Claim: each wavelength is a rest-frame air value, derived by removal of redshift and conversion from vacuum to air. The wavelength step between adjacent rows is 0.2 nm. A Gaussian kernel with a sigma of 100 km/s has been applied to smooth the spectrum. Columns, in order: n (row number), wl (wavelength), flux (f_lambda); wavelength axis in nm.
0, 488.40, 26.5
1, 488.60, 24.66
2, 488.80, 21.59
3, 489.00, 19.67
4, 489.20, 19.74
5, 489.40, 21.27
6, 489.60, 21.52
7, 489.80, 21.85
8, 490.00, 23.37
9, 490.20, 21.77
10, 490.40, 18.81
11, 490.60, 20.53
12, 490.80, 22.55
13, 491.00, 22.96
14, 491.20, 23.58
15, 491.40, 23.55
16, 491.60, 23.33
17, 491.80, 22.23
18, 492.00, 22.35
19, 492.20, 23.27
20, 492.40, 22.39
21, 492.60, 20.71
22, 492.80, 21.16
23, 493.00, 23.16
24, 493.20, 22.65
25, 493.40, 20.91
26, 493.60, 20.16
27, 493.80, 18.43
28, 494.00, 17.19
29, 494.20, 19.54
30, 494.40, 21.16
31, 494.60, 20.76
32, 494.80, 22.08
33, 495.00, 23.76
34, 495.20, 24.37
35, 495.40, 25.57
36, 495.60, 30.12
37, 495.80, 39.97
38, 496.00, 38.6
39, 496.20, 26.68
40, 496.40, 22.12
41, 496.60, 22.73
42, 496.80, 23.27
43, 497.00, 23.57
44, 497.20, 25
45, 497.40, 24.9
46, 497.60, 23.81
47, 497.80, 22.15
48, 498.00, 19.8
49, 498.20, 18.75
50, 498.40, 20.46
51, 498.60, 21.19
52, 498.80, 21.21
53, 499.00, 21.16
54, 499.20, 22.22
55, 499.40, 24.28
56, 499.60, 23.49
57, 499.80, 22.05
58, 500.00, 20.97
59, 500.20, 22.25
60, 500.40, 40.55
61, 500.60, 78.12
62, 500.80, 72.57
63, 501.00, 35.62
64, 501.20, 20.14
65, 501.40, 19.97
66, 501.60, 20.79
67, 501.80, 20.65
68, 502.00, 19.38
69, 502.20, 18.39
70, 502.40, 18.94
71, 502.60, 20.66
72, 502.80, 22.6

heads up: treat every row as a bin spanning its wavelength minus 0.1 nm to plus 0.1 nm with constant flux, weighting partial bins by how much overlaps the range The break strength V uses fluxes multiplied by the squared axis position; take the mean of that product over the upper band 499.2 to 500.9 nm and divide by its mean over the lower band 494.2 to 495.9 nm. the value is 1.5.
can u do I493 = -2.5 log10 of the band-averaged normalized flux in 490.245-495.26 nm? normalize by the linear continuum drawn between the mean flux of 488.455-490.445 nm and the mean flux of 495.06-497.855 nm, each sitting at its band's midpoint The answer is 0.11 mag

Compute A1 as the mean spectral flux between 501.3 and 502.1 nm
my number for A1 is 20.2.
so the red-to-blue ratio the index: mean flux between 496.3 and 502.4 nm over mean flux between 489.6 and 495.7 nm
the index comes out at 1.2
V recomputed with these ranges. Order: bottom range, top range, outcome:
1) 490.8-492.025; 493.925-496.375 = 1.14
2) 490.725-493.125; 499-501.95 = 1.43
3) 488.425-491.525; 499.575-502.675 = 1.42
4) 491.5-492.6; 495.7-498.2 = 1.17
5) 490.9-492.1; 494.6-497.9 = 1.15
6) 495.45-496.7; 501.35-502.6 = 0.68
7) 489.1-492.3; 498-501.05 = 1.44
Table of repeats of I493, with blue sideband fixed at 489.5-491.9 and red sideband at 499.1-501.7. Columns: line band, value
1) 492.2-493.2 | 0.104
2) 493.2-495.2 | 0.242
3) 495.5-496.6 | -0.106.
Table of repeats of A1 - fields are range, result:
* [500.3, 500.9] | 63.7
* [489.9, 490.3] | 22.6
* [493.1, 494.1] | 19.9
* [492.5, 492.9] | 20.9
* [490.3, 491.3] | 21.7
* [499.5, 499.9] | 22.8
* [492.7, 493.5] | 22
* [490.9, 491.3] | 23.3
